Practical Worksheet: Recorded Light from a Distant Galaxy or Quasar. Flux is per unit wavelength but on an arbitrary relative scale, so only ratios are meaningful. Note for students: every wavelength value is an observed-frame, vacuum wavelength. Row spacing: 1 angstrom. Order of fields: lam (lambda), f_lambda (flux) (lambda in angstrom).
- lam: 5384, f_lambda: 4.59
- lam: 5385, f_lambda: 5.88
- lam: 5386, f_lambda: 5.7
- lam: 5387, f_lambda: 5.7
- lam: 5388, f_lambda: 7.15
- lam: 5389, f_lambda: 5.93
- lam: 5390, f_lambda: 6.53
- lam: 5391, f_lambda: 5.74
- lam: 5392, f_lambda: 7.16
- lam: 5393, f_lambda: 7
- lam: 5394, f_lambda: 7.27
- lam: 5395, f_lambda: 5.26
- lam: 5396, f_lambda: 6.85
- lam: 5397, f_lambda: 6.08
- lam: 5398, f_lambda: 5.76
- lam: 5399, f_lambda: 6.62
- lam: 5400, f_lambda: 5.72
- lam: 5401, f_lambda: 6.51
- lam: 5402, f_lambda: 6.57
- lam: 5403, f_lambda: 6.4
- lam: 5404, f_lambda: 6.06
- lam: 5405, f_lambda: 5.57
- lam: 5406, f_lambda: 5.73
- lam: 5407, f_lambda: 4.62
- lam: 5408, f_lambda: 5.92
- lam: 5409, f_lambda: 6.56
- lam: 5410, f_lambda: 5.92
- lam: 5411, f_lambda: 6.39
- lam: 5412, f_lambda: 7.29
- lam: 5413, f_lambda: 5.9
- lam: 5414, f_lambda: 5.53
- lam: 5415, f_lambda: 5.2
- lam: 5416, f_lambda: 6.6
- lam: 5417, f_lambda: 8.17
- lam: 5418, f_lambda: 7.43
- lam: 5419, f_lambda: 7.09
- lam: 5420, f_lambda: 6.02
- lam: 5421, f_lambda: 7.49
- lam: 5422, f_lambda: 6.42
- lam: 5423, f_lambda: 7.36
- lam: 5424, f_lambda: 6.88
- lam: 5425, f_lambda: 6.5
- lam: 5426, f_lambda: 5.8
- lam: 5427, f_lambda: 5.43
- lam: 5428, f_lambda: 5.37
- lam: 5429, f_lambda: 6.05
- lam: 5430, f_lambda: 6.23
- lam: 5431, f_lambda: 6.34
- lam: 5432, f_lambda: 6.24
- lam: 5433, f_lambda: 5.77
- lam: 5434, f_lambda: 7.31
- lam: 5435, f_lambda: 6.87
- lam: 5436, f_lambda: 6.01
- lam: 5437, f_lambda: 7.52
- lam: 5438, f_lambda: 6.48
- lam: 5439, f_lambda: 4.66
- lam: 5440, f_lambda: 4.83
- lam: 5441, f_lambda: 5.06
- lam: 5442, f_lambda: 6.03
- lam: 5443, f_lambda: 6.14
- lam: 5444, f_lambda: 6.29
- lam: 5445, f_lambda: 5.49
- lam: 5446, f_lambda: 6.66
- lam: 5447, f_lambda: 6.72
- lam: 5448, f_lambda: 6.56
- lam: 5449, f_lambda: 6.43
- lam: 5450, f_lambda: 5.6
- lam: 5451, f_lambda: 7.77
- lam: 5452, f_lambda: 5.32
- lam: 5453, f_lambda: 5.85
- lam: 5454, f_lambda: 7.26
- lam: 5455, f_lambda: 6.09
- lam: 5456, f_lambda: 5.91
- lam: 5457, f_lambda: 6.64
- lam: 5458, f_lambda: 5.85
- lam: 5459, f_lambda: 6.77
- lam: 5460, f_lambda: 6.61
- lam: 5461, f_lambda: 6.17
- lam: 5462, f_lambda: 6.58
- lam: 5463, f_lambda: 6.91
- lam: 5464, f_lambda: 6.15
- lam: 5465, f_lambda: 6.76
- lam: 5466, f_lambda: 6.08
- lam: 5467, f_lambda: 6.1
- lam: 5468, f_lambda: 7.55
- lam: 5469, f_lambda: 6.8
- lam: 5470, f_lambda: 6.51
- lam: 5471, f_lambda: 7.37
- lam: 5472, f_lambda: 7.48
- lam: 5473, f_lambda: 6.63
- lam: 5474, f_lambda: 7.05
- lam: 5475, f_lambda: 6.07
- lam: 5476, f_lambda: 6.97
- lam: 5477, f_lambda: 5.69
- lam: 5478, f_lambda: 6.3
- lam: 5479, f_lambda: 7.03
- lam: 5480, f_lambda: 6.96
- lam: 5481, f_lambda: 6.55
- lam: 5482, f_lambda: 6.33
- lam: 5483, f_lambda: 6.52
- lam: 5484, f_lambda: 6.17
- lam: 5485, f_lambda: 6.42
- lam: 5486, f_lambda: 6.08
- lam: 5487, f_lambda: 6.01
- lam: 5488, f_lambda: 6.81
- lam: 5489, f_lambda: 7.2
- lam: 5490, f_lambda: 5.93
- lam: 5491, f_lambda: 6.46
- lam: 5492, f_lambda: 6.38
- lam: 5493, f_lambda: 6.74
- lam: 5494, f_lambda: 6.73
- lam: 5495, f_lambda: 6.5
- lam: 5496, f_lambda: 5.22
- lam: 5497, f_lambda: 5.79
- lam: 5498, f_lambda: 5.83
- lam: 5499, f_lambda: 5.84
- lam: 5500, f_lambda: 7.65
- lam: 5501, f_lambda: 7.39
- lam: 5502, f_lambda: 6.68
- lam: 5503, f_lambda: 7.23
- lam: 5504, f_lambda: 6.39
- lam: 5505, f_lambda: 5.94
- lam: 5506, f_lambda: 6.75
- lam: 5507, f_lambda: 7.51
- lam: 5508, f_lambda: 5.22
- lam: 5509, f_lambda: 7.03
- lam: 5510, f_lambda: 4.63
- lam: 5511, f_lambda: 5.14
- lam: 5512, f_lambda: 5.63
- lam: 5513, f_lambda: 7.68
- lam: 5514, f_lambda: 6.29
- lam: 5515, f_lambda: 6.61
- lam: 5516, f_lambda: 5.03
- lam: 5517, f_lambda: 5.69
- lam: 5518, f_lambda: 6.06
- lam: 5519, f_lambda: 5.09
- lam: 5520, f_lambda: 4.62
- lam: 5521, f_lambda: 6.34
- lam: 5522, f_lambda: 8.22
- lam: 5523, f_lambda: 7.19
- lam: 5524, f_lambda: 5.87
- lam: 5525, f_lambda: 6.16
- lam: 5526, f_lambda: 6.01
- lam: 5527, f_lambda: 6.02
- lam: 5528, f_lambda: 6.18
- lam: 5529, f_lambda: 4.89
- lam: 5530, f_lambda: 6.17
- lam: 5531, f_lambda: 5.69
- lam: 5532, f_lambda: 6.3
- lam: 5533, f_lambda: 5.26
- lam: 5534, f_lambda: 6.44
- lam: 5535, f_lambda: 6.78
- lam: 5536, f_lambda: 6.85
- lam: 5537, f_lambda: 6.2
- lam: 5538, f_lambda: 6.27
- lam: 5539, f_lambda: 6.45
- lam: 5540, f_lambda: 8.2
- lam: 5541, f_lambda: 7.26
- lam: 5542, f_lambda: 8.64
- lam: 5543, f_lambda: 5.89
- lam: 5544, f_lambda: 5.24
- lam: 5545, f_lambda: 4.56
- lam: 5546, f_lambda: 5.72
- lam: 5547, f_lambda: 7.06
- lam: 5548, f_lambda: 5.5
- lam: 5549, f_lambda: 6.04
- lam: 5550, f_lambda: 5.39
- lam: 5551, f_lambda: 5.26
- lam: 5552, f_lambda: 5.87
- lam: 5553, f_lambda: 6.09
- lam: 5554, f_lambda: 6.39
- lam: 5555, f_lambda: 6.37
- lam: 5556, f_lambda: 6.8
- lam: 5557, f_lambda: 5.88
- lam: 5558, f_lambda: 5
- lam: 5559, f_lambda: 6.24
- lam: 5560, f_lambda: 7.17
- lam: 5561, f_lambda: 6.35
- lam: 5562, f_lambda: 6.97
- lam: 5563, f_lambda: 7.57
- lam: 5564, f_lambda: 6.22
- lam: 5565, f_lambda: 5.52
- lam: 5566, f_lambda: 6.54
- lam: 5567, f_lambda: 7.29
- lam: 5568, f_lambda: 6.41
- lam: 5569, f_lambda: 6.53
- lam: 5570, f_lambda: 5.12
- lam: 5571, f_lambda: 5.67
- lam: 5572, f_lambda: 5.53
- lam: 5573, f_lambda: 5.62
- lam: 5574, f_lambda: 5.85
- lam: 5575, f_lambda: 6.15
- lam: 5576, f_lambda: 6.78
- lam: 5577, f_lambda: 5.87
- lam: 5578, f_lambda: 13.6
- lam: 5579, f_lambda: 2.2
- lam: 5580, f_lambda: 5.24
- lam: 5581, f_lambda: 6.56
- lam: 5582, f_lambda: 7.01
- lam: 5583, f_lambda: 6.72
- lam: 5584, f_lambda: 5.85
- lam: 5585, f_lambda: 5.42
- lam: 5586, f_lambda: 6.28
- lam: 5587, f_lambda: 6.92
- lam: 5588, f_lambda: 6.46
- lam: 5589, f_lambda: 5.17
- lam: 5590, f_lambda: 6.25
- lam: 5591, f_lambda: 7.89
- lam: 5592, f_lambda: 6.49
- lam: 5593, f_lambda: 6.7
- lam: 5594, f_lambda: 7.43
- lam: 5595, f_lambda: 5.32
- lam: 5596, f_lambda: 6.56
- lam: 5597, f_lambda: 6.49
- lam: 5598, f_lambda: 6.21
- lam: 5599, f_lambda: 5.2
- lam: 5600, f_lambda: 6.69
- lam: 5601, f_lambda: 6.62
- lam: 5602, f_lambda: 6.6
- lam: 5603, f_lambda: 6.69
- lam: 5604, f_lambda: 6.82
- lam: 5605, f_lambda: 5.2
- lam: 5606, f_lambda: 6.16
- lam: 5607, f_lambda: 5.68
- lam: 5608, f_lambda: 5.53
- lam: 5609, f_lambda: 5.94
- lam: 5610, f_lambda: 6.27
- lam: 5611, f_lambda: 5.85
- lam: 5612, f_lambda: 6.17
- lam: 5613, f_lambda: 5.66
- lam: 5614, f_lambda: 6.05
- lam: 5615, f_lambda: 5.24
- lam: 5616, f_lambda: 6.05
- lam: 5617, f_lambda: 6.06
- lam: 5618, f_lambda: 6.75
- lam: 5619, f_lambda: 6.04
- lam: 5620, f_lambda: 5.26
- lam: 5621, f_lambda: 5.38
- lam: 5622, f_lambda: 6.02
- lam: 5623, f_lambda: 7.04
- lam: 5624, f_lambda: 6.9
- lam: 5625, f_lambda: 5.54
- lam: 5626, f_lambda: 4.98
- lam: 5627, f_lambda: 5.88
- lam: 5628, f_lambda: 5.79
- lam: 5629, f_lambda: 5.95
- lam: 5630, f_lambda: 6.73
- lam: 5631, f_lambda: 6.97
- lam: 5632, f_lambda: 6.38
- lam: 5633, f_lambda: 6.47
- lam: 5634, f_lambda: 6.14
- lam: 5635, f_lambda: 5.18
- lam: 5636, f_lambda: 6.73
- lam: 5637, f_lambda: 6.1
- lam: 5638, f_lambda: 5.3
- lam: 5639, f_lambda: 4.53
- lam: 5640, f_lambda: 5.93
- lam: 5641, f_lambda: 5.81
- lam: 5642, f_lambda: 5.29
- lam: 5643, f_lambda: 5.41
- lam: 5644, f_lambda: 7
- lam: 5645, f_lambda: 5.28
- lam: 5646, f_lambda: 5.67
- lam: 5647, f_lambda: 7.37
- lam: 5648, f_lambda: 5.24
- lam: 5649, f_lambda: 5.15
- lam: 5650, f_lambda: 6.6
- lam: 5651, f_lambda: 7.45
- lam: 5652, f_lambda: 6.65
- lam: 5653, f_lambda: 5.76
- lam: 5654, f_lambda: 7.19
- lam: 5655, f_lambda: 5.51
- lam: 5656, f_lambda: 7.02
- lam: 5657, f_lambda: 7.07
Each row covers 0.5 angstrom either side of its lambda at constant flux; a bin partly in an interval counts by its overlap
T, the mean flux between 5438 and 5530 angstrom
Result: 6.31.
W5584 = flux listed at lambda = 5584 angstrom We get 5.85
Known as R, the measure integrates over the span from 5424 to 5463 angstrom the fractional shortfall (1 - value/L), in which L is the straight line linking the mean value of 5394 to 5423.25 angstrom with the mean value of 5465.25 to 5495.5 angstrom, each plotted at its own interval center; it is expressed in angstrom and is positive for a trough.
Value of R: 1.4 angstrom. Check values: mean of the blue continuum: 6.32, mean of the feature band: 6.21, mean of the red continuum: 6.58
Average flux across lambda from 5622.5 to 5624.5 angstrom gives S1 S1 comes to 6.97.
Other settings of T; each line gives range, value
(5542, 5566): 6.11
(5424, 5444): 6.06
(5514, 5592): 6.24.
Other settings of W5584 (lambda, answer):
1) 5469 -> 6.8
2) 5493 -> 6.74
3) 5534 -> 6.44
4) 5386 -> 5.7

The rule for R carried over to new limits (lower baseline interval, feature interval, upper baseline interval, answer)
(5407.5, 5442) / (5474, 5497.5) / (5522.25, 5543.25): -0.05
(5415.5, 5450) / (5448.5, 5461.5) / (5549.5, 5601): 0.03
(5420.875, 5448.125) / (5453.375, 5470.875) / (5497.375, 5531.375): -0.91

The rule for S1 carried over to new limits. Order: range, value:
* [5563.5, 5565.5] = 5.87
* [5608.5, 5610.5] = 6.11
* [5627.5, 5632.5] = 6.36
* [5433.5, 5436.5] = 6.73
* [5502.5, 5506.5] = 6.58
